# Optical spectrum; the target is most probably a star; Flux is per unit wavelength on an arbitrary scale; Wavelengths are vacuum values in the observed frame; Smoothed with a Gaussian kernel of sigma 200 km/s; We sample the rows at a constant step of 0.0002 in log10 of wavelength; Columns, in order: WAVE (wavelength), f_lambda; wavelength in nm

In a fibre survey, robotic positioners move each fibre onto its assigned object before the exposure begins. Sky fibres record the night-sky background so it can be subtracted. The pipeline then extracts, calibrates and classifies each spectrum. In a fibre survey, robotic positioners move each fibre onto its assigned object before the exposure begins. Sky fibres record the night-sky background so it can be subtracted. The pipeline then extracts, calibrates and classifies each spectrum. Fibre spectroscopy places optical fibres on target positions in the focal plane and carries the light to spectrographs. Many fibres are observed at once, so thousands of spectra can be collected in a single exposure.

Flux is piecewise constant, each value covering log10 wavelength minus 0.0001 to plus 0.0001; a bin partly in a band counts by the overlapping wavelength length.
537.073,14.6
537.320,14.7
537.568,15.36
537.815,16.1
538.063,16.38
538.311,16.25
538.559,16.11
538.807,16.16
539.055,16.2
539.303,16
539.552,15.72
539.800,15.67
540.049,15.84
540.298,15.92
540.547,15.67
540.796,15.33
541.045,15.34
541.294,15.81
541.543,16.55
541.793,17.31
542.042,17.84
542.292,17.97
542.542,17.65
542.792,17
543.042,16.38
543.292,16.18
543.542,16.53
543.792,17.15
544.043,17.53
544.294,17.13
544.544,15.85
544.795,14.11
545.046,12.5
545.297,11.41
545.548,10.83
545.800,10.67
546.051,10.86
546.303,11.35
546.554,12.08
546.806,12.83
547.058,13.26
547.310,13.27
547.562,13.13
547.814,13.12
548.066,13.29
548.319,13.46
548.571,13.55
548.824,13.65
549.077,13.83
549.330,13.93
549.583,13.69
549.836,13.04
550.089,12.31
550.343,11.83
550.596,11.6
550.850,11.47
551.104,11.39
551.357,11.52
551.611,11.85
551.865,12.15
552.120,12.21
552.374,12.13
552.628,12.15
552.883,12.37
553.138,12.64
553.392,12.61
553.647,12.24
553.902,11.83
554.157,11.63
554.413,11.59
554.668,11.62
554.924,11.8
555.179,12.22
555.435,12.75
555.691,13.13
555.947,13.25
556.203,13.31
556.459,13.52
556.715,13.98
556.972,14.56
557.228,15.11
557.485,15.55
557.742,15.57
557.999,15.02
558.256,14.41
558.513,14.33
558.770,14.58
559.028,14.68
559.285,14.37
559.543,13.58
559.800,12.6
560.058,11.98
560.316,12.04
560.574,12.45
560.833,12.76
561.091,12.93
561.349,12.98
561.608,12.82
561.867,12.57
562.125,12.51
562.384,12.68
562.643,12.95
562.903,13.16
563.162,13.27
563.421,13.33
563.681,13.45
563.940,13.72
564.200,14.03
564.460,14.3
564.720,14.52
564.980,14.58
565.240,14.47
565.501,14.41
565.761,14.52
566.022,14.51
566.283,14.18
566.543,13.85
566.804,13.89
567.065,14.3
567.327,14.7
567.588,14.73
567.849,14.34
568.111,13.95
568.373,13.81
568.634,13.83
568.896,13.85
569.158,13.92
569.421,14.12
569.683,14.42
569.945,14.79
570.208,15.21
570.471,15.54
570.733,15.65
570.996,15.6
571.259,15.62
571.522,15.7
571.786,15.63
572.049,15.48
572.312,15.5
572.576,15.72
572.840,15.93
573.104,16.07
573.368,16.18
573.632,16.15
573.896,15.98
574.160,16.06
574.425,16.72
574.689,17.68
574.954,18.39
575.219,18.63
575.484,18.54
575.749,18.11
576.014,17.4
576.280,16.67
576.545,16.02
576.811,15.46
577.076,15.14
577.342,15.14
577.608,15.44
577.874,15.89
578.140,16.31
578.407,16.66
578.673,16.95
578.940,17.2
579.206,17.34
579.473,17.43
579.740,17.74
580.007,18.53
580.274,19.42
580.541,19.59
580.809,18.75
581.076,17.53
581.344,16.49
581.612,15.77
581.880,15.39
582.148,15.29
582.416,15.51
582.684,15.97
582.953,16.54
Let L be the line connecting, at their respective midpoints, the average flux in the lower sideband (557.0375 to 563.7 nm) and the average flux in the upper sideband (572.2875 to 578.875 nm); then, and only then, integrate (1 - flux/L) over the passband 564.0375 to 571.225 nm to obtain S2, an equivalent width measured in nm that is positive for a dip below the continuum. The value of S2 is 0.24 nm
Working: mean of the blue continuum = 13.5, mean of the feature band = 14.5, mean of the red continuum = 16.5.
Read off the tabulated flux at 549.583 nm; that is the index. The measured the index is 13.69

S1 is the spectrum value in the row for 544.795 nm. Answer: 14.11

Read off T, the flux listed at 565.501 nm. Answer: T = 14.41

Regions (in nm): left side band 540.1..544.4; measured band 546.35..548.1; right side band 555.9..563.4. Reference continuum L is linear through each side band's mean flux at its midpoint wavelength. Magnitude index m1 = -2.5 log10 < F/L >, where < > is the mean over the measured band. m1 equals 0.216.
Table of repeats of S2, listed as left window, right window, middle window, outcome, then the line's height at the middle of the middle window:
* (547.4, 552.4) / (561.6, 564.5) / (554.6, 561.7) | -0.274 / 13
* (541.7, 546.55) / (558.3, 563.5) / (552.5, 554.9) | 0.322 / 13.9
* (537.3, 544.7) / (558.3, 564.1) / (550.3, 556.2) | 0.942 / 14.4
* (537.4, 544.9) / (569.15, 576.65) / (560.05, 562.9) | 0.624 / 16.2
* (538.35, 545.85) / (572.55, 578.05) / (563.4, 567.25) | 0.505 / 16.3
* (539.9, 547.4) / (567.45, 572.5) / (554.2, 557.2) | 0.397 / 14.9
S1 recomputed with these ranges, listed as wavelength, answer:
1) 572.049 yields 15.48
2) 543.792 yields 17.15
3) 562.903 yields 13.16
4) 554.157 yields 11.63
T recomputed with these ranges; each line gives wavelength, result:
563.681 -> 13.45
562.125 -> 12.51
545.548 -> 10.83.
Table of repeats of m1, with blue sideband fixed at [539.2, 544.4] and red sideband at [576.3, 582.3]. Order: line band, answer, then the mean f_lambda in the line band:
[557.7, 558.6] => 0.127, 14.8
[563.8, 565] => 0.175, 14.2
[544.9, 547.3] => 0.362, 11.8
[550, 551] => 0.372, 11.8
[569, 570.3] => 0.158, 14.5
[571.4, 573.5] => 0.064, 15.8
